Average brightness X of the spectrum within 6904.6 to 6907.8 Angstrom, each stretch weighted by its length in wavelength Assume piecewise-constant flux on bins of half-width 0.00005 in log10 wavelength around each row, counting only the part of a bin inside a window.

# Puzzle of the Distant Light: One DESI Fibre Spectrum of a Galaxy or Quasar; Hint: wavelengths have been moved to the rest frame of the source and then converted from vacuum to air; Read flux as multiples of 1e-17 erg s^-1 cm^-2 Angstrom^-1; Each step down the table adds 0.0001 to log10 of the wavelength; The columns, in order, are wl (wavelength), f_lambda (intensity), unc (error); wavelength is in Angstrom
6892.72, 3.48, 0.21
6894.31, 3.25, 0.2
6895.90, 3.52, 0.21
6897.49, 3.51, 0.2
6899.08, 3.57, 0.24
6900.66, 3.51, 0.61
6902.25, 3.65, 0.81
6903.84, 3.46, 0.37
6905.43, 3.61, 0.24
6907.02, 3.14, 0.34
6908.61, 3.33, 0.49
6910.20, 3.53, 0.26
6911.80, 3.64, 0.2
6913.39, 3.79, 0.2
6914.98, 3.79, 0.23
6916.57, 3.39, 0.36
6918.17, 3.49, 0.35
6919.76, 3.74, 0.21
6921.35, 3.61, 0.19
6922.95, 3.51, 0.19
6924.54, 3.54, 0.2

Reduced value 3.38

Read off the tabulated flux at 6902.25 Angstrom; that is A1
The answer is 3.65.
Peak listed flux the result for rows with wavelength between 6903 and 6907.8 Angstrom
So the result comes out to 3.61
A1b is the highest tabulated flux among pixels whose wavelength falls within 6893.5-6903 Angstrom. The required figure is 3.65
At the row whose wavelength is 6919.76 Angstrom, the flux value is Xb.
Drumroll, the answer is 3.74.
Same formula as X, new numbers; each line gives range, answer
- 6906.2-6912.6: 3.41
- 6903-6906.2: 3.54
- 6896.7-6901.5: 3.54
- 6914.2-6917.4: 3.58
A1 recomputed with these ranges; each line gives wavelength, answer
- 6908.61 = 3.33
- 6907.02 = 3.14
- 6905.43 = 3.61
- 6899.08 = 3.57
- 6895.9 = 3.52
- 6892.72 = 3.48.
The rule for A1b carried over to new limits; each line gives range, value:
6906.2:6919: 3.79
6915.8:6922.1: 3.74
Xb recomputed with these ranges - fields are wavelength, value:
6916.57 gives 3.39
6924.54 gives 3.54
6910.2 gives 3.53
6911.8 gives 3.64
